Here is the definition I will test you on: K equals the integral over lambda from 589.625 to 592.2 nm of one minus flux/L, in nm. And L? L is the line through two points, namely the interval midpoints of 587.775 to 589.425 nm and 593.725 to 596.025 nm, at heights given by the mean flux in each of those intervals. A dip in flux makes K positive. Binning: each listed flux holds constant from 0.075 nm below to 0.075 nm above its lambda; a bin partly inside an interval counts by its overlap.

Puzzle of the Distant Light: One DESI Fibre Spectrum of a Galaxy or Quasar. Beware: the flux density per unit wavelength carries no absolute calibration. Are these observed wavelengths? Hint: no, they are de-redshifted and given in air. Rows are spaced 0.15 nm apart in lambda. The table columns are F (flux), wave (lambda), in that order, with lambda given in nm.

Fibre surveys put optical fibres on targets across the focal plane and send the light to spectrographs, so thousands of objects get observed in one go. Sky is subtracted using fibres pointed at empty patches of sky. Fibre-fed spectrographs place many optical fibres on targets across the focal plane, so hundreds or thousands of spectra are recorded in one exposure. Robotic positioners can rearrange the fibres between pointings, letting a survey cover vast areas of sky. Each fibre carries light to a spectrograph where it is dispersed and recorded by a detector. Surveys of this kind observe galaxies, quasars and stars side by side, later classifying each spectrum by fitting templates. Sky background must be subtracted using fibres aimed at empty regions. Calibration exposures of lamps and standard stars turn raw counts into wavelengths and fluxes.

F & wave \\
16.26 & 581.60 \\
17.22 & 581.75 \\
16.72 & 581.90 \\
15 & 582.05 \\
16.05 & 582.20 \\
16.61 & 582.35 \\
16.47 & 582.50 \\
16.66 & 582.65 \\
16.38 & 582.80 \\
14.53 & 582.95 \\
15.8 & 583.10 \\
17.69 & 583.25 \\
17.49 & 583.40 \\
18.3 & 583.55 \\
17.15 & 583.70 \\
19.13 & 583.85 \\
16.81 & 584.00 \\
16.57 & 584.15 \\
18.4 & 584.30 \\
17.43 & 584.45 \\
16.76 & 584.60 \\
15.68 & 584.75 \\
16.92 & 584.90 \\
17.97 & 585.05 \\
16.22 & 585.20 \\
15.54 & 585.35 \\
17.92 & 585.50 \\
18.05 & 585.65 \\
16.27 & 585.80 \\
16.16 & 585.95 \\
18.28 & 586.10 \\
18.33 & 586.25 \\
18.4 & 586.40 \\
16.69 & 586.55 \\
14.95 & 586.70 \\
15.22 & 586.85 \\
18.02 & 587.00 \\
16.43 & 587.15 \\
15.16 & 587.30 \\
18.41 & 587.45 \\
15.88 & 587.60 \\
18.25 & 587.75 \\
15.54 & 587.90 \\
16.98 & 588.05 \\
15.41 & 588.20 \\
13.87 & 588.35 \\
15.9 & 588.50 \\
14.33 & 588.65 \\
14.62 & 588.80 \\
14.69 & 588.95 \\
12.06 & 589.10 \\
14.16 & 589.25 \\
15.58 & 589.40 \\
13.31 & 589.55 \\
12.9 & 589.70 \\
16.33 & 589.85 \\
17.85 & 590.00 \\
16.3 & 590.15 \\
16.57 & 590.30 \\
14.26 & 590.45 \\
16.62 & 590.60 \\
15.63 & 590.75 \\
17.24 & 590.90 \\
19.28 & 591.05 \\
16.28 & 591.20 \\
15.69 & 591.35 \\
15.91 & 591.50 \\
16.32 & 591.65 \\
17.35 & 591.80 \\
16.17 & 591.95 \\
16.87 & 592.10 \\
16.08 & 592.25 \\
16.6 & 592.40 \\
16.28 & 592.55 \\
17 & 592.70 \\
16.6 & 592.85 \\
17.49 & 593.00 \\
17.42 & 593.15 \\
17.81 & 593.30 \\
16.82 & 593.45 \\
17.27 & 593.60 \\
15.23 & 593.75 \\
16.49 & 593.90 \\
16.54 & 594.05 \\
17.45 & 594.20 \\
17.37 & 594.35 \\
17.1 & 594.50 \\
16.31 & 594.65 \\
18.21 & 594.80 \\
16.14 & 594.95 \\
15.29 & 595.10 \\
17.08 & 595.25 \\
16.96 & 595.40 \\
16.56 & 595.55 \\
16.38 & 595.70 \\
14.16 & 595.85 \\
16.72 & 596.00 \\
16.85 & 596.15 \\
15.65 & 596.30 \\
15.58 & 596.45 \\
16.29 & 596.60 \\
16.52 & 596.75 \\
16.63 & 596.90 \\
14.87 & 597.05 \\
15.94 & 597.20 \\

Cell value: -0.14 nm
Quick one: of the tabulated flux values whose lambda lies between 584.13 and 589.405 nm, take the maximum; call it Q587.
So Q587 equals 18.41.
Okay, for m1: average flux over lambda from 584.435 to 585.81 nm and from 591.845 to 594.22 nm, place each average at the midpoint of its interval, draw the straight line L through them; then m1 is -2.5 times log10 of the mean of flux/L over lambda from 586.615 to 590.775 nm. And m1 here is 0.086 mag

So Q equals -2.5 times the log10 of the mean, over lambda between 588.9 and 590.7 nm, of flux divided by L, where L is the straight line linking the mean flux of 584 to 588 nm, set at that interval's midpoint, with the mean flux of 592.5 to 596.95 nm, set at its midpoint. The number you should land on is 0.117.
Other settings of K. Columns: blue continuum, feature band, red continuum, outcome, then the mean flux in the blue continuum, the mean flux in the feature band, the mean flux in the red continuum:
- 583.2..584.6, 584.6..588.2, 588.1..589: -0.15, 17.6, 16.8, 14.9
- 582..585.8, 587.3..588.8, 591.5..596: 0.07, 16.9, 15.9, 16.7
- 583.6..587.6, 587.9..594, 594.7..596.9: 0.24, 17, 16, 16.3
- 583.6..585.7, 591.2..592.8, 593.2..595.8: 0.04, 17.2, 16.4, 16.7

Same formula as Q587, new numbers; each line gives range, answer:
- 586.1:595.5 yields 19.28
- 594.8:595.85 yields 17.08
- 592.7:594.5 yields 17.81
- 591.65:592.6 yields 17.35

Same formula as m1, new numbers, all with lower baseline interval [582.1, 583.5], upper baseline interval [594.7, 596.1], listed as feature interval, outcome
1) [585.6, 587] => -0.04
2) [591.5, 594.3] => -0.02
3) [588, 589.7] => 0.13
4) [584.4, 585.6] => -0.03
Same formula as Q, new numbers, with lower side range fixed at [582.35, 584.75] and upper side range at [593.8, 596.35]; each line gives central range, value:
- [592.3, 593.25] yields -0.018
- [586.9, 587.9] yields -0.002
